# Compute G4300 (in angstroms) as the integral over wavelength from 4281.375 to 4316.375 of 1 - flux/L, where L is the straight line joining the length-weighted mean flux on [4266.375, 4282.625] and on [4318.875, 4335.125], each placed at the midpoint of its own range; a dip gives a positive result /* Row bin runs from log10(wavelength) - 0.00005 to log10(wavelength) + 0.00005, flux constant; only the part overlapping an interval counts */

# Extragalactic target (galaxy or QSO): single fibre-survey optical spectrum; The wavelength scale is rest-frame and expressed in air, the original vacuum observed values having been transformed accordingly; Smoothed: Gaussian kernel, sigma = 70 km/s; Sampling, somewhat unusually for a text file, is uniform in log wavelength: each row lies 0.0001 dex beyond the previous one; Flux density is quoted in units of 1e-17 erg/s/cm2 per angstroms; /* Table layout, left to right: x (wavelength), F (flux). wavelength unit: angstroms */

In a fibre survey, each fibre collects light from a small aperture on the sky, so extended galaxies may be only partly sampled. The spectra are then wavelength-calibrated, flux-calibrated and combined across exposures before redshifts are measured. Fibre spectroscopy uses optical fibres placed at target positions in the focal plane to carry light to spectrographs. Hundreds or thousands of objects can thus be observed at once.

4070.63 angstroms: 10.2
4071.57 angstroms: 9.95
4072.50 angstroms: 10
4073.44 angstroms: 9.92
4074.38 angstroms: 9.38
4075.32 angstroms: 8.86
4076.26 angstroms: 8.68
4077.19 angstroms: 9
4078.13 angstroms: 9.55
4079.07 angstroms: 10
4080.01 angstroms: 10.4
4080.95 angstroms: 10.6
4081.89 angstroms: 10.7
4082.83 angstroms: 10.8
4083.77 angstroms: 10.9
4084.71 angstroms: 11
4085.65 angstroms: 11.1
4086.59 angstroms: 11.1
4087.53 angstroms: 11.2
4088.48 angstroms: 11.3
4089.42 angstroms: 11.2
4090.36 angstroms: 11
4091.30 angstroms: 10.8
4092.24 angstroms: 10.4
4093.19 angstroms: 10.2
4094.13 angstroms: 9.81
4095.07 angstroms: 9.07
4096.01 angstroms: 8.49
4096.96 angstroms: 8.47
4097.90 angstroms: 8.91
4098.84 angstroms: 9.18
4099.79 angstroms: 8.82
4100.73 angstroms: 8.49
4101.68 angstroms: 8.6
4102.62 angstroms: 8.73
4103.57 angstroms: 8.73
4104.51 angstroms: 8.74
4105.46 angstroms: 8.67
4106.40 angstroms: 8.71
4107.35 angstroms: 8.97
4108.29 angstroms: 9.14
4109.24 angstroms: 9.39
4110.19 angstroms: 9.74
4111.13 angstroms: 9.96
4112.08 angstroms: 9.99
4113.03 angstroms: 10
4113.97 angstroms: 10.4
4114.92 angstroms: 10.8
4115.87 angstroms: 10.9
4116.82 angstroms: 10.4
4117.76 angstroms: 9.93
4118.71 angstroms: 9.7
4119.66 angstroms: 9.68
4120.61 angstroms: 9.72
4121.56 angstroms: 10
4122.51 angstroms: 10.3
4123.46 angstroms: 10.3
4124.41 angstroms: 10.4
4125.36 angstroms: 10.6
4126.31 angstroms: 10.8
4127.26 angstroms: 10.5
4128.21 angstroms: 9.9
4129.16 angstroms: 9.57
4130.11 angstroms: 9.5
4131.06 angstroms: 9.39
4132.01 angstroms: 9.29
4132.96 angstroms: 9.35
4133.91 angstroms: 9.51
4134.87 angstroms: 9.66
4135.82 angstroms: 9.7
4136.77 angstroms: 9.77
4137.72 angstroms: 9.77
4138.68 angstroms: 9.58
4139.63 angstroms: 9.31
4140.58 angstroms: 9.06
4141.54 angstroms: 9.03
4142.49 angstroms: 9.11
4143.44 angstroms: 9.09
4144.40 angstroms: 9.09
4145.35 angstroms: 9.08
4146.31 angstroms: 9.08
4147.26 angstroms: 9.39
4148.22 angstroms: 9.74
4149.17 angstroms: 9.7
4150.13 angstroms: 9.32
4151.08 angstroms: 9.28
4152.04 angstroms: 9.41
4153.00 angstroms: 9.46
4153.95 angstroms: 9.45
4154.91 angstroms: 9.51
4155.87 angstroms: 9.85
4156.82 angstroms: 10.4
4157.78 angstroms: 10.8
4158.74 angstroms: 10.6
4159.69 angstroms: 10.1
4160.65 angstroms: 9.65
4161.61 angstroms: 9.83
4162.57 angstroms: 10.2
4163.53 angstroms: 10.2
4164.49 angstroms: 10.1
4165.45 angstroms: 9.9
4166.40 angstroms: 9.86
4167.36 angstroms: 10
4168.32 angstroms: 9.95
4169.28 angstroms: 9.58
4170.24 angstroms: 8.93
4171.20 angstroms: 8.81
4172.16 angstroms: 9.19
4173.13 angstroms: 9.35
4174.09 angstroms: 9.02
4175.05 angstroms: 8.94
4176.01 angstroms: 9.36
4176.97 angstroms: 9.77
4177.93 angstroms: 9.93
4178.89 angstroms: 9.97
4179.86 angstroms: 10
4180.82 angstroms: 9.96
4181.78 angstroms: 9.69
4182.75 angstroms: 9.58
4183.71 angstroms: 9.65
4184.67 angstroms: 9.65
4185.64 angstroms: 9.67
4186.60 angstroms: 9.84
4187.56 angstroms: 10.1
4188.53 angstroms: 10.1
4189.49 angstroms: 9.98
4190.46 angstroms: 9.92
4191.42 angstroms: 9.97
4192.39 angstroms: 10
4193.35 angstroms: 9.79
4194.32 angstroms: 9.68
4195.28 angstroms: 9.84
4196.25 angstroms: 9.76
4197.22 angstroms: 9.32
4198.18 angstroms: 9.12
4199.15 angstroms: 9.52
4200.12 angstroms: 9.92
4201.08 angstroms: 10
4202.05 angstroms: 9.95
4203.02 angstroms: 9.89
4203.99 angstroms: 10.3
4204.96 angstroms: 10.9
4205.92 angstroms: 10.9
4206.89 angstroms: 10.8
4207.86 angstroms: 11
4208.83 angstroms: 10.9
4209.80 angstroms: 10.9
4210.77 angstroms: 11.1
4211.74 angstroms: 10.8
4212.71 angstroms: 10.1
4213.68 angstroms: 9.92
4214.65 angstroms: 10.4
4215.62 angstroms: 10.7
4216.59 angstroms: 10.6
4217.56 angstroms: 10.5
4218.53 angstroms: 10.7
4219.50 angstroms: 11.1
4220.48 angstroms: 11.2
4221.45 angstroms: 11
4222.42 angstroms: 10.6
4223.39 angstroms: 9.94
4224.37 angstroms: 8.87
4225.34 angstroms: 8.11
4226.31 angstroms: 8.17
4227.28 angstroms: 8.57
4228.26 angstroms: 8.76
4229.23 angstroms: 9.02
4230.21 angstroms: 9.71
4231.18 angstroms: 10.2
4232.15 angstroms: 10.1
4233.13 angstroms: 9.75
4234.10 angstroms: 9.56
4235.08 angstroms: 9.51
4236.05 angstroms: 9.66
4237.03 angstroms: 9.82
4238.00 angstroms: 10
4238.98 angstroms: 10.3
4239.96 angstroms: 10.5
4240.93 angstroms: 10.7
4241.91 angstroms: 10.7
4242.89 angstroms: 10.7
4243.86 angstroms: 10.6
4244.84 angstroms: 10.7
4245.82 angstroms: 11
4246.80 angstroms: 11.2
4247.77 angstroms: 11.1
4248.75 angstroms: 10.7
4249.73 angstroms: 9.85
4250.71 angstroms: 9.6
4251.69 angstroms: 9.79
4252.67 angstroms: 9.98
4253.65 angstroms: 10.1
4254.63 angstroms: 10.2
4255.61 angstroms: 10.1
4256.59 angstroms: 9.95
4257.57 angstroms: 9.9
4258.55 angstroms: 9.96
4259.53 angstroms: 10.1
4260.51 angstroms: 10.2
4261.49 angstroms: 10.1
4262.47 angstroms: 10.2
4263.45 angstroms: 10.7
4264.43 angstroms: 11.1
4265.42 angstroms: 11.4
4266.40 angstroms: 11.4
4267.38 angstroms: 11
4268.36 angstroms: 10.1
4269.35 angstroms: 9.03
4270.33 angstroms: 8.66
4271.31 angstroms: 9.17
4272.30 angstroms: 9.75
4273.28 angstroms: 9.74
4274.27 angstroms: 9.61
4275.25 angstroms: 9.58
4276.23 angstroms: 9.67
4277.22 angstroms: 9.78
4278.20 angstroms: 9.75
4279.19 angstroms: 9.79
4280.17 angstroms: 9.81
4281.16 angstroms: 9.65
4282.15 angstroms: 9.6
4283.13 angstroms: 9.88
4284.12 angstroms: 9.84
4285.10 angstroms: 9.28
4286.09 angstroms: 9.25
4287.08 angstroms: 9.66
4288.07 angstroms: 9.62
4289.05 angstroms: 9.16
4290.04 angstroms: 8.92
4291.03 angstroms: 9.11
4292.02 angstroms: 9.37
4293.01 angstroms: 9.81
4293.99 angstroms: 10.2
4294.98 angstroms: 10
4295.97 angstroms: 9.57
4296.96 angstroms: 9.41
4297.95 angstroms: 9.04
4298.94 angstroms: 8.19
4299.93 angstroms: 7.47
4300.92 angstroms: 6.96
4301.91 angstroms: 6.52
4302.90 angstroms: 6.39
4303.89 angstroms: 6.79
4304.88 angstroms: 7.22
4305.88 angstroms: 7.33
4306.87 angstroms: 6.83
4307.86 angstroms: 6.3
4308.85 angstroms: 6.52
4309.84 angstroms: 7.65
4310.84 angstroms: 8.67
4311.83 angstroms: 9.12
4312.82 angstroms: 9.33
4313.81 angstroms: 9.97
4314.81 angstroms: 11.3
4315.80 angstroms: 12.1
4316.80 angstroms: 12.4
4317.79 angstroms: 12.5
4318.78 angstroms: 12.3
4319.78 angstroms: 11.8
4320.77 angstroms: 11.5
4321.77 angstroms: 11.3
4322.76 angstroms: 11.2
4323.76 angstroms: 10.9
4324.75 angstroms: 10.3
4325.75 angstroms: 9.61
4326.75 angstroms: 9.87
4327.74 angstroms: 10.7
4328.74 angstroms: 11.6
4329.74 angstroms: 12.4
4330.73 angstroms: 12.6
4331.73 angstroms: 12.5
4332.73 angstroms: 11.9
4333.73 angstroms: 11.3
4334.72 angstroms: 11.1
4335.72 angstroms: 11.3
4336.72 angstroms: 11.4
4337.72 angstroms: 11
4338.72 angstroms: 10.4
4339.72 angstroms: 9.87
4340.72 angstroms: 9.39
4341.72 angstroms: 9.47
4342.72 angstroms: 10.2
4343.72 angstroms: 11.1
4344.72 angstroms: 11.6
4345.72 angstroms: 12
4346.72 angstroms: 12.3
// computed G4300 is 5.61 angstroms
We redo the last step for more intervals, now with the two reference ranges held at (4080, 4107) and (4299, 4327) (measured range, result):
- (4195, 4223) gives -2.53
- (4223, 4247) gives -0.90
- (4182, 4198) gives -0.32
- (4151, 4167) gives -0.43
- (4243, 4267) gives -2.54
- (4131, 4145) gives 0.51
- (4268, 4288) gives -0.46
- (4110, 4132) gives -0.72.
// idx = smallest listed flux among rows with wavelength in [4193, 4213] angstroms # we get 9.12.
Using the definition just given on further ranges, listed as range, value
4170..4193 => 8.81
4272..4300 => 7.47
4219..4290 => 8.11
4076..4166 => 8.47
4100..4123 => 8.49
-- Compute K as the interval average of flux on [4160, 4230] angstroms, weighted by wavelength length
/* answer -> 9.91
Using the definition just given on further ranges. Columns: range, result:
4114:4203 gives 9.75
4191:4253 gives 10.1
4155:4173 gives 9.87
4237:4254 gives 10.4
